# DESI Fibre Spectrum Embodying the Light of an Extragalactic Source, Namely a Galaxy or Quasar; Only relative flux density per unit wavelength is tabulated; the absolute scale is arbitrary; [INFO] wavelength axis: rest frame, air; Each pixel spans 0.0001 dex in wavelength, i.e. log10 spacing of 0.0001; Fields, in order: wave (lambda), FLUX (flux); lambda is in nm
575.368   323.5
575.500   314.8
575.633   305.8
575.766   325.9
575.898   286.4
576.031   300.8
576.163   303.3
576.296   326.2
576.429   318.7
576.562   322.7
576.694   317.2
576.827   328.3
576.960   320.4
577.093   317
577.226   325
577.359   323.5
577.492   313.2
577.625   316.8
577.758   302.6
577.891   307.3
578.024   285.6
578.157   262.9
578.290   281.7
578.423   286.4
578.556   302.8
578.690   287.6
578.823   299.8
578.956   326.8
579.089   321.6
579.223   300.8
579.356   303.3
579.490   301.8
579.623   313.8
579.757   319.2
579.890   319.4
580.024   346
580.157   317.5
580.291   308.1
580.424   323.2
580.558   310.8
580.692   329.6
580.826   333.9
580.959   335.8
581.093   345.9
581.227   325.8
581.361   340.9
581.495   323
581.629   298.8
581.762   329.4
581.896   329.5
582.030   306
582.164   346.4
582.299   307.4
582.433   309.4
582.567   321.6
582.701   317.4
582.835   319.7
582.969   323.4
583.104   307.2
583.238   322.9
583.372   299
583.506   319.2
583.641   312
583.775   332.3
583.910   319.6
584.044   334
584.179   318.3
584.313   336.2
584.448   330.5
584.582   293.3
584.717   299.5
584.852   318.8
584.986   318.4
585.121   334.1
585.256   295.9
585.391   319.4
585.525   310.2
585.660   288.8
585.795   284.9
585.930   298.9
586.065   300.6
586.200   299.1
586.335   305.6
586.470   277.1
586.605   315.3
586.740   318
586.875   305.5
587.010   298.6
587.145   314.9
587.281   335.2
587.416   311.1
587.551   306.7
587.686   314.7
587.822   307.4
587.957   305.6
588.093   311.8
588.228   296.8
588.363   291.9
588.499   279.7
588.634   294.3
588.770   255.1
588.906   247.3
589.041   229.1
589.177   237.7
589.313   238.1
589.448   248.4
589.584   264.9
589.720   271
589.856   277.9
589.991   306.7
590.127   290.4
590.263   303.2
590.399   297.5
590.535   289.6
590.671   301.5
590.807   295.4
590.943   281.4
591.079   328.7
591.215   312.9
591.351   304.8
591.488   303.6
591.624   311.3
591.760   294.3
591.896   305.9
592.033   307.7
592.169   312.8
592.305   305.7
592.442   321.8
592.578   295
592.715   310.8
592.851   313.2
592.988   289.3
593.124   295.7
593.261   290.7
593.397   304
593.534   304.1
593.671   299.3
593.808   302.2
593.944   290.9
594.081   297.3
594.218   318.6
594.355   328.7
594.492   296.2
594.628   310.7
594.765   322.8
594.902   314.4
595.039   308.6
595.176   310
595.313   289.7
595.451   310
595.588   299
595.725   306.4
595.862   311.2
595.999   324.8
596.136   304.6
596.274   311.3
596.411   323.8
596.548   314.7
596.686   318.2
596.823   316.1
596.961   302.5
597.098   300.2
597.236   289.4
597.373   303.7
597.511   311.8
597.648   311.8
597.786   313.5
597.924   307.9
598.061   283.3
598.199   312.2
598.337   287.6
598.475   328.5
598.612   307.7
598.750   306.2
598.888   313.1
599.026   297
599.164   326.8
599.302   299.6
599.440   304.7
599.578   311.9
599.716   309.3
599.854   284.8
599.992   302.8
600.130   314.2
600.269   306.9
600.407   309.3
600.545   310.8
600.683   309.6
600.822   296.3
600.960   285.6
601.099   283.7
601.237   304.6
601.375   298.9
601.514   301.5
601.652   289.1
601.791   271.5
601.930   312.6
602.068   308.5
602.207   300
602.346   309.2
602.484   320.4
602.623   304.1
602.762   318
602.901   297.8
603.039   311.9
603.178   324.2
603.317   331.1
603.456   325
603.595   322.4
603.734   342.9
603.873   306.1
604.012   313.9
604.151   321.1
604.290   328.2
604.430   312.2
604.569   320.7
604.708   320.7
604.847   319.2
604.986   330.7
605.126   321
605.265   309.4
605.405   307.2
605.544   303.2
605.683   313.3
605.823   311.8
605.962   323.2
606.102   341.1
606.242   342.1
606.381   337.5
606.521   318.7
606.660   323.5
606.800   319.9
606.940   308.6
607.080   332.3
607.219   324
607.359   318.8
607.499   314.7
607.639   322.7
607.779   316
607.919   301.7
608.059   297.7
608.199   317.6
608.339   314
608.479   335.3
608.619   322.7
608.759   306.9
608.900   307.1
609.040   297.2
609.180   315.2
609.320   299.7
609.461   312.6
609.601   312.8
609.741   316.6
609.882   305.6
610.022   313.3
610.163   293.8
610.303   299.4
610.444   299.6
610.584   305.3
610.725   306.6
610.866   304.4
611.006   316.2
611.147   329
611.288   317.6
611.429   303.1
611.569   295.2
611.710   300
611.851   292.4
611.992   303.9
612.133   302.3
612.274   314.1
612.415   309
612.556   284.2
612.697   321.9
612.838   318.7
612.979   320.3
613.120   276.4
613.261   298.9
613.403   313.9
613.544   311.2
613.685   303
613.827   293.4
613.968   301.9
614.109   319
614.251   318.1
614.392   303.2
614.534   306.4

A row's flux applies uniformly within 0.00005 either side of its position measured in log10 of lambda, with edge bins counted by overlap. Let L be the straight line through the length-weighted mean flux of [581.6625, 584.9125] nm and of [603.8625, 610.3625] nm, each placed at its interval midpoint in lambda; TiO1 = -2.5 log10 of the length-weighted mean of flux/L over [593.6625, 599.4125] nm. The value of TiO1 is 0.03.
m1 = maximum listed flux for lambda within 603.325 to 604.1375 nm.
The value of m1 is 342.9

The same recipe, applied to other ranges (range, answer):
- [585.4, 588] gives 335.2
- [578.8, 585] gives 346.4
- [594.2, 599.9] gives 328.7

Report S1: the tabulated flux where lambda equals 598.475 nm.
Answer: 328.5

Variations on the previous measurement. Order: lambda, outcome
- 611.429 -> 303.1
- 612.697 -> 321.9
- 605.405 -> 307.2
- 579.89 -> 319.4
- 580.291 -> 308.1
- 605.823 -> 311.8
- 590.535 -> 289.6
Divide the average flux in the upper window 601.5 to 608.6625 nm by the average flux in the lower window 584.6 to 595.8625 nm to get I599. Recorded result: 1.06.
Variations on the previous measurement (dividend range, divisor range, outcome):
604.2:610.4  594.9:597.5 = 1.03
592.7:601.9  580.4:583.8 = 0.95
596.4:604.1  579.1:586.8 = 0.97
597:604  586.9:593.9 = 1.04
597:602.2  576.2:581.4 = 0.96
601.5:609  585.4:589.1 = 1.06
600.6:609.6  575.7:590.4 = 1.02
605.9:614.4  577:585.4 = 0.99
